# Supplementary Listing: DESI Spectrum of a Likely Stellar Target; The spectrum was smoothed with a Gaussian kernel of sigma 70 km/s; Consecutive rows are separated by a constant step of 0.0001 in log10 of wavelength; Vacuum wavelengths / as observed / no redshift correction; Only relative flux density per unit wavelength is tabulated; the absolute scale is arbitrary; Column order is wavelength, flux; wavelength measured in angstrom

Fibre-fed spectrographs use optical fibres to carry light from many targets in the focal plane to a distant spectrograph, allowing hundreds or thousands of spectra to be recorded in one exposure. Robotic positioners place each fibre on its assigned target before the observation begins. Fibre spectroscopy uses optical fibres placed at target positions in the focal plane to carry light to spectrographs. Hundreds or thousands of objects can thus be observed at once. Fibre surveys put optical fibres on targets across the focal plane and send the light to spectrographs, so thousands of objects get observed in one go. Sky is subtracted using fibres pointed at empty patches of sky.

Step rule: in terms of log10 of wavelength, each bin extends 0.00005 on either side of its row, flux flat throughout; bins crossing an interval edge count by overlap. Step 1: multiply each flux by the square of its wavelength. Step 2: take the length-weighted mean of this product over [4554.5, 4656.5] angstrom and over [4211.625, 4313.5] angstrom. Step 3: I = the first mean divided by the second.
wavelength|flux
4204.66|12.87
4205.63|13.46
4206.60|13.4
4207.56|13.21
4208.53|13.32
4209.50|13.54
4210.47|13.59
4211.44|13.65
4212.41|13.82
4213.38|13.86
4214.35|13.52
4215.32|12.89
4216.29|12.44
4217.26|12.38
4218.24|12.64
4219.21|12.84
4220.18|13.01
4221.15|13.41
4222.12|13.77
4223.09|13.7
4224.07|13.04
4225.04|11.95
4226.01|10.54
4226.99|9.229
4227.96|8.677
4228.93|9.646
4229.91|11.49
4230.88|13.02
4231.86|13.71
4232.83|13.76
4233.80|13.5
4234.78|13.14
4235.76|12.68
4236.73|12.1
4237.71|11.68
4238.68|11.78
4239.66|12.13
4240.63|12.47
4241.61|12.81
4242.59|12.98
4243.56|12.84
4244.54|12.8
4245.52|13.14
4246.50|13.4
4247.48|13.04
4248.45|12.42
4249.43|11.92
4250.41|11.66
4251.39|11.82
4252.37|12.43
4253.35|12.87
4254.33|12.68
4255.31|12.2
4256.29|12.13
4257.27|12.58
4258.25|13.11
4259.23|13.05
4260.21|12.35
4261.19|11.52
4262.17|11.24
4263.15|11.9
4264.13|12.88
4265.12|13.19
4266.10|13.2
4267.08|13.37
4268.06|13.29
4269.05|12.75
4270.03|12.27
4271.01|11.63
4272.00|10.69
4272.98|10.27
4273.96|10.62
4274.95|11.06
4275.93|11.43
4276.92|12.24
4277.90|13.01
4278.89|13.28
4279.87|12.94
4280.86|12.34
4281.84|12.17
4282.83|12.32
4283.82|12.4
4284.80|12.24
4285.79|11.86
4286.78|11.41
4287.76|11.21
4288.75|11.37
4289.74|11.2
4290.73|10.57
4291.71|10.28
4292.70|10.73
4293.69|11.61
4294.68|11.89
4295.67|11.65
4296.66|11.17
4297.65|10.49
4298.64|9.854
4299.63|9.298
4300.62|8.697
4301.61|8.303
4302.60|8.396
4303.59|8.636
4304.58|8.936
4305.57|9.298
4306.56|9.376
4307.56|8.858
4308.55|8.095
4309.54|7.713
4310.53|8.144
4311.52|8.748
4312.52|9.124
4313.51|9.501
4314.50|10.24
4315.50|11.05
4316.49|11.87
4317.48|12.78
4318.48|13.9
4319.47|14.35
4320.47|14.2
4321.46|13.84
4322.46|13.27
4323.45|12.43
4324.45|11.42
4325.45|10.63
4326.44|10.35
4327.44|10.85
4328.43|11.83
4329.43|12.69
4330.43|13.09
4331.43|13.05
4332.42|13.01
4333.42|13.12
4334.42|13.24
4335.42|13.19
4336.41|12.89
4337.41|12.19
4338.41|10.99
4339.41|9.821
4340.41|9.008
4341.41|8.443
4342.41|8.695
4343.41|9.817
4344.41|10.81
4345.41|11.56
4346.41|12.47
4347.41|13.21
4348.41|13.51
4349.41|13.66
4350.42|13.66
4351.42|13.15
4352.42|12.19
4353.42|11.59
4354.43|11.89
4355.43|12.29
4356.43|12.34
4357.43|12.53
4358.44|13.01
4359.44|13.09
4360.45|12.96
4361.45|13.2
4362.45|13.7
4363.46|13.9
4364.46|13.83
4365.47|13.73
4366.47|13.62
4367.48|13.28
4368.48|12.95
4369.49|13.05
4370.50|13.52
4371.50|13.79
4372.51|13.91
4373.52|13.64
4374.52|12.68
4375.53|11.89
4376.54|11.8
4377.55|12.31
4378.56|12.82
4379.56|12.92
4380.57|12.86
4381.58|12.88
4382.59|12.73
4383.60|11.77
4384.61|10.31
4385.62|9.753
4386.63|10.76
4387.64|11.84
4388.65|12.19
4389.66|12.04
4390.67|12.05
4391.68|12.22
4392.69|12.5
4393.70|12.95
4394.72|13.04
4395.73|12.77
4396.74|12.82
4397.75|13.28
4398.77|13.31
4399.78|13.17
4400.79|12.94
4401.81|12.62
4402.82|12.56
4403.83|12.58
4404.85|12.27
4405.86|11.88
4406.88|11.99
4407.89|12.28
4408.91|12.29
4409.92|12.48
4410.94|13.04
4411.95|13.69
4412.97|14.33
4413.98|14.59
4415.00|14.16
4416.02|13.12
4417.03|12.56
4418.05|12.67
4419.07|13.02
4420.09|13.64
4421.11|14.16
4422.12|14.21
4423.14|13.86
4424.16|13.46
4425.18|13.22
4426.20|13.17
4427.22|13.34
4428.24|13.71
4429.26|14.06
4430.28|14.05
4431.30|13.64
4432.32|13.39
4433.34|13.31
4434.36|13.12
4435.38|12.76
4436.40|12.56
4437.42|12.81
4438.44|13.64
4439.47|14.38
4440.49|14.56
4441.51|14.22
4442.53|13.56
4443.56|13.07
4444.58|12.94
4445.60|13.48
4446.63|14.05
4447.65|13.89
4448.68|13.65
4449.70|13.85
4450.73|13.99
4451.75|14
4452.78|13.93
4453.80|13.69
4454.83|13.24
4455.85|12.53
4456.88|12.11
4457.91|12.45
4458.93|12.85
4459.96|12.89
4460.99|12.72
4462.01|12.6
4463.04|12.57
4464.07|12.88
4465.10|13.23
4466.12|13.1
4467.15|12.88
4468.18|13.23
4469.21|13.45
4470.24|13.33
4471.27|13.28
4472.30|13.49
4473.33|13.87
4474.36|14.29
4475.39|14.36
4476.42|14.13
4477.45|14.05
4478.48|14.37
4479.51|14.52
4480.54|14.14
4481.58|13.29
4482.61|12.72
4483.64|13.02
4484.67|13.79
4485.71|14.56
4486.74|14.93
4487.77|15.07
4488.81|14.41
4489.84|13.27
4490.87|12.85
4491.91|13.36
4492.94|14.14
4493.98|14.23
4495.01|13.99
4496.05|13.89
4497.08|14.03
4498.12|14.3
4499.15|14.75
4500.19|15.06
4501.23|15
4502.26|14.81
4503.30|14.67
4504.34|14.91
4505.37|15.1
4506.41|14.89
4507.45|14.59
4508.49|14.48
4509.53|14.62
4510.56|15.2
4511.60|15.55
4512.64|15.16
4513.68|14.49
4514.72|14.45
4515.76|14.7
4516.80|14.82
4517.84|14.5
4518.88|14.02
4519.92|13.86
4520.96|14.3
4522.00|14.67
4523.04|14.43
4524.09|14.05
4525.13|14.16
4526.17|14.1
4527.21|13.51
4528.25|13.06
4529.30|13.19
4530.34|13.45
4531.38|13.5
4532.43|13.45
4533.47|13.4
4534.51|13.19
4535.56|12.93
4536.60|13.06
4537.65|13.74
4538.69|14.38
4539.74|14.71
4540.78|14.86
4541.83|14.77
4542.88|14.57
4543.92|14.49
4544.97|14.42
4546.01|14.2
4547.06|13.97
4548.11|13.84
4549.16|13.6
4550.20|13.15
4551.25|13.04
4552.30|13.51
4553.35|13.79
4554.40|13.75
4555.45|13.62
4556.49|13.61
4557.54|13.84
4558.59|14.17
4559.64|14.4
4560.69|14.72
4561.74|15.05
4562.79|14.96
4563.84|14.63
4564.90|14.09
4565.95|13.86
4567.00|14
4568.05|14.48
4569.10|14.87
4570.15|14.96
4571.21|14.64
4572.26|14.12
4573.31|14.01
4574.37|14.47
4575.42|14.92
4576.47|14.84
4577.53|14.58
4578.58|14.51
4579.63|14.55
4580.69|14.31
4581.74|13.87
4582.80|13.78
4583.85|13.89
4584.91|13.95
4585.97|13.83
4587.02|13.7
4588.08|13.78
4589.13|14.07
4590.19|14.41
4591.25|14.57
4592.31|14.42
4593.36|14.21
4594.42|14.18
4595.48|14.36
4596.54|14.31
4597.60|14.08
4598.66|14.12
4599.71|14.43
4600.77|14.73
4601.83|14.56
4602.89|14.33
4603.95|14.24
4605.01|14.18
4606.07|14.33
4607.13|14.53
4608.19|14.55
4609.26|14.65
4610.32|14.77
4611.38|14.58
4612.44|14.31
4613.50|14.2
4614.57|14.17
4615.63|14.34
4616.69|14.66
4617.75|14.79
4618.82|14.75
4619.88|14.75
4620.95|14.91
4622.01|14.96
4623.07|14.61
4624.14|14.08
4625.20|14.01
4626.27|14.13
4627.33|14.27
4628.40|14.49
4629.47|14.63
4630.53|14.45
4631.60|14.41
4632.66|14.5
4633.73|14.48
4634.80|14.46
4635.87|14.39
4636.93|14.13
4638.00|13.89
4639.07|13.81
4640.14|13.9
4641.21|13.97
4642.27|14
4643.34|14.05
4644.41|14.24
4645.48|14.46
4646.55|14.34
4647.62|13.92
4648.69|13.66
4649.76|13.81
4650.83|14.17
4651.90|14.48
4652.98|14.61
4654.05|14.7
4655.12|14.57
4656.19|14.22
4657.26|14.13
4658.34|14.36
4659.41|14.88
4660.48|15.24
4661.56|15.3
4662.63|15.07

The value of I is 1.43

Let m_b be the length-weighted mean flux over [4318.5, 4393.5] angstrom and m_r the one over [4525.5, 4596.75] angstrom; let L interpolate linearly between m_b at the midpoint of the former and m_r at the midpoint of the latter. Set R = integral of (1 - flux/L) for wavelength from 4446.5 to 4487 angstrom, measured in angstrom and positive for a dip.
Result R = -0.6 angstrom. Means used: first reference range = 12.4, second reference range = 14.1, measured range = 13.5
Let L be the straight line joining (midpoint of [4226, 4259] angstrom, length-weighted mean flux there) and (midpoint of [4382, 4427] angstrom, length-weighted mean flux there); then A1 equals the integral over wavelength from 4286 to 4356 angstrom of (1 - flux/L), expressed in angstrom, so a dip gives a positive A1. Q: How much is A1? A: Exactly 7.51 angstrom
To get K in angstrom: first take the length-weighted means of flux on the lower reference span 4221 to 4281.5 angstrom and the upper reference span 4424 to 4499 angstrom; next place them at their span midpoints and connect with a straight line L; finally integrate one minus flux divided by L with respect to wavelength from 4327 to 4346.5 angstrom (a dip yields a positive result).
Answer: 2.0 angstrom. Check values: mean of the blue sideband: 12.3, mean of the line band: 11.5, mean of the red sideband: 13.6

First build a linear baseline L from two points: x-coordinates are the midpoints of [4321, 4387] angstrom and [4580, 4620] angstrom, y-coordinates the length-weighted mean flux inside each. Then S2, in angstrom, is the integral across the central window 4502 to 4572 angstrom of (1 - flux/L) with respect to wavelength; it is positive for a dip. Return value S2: -2.1 angstrom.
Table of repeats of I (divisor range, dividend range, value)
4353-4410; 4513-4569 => 1.19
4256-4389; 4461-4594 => 1.31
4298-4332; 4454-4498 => 1.36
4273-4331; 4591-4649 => 1.50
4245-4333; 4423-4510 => 1.29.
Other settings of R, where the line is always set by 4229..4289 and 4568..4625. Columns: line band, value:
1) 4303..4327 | 3.77 angstrom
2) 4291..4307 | 3.38 angstrom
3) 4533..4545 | 0.01 angstrom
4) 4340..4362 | 1.58 angstrom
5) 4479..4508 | -0.97 angstrom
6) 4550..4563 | 0.17 angstrom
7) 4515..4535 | 0.05 angstrom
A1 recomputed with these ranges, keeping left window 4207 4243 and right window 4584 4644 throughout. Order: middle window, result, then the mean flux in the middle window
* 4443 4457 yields 0.10 angstrom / 13.5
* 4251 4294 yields 2.56 angstrom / 12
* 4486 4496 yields -0.19 angstrom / 14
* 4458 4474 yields 0.68 angstrom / 13.1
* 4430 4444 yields 0.04 angstrom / 13.5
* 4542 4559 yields 0.21 angstrom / 13.9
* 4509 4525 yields -0.79 angstrom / 14.6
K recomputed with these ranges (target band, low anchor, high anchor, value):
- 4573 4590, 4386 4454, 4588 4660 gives -0.1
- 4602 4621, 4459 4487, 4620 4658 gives -0.4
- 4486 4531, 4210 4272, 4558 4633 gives -1.3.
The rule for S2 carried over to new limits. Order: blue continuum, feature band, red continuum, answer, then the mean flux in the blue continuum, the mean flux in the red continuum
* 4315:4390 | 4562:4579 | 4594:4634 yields -0.5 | 12.4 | 14.4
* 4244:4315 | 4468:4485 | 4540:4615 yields -0.6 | 11.3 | 14.3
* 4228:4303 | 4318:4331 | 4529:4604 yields -0.2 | 11.9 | 14.1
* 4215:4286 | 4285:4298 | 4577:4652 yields 1.4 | 12.3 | 14.3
